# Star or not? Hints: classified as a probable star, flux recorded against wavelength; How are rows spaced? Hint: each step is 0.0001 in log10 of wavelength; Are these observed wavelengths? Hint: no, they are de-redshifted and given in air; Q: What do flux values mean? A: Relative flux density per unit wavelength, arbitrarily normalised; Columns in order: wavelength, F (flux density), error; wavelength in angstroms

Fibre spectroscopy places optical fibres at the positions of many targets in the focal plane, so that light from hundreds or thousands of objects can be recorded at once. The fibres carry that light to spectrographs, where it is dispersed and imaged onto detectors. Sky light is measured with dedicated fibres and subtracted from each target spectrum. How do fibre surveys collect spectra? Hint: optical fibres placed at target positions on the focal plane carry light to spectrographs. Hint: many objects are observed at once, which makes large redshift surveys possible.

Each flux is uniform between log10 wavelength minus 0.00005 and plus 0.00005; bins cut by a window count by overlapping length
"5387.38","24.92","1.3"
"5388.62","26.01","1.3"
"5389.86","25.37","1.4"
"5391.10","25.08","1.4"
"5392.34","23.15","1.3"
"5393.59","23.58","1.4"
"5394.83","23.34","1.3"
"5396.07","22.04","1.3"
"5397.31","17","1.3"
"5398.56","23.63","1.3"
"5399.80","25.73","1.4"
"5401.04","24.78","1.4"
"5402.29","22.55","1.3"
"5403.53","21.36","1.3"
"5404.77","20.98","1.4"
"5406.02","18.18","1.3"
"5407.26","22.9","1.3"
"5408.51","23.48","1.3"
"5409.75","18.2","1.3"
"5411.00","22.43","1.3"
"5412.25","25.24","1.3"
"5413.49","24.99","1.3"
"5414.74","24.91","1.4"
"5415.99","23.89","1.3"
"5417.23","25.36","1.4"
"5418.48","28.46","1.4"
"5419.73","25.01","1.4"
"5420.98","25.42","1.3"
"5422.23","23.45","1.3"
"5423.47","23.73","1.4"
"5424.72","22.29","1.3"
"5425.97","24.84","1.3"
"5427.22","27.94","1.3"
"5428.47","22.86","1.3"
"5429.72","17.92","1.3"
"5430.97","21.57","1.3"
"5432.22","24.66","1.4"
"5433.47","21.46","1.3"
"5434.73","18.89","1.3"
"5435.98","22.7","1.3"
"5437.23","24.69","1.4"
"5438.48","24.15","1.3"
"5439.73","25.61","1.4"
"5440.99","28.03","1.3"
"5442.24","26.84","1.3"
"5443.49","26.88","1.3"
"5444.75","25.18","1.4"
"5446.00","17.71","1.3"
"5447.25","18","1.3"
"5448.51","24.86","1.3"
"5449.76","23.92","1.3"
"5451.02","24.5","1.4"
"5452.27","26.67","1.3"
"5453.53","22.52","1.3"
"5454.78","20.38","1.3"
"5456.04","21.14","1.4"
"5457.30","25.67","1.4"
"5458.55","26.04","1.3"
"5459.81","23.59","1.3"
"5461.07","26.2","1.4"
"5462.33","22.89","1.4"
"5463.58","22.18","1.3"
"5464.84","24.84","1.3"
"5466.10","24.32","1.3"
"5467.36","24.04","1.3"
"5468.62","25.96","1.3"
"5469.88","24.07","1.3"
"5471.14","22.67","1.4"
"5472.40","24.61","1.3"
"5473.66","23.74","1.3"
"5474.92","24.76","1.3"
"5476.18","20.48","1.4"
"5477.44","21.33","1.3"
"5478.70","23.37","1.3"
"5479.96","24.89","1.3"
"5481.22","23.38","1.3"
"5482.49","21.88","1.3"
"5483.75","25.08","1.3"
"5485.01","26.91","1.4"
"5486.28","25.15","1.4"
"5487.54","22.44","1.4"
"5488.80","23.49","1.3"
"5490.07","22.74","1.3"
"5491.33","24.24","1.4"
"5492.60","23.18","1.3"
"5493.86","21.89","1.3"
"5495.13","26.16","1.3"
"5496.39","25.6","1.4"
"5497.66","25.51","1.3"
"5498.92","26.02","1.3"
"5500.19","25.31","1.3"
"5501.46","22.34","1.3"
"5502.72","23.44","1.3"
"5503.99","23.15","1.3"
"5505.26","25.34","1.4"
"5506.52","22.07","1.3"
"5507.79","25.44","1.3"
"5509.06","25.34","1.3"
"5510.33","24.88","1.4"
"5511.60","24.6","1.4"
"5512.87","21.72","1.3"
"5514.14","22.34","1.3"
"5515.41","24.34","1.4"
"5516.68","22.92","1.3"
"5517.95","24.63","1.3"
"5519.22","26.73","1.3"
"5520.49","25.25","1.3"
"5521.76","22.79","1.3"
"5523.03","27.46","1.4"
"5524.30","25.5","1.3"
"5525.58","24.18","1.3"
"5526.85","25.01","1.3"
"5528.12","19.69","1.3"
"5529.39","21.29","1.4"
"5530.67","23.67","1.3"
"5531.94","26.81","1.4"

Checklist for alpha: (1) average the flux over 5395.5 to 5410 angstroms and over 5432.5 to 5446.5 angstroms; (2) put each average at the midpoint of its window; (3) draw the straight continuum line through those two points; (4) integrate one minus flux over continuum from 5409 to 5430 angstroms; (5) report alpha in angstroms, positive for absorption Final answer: -1.2 angstroms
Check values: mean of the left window 21.8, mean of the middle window 24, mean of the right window 23.9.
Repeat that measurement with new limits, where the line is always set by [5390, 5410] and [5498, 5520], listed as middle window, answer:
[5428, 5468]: -0.48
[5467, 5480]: 0.02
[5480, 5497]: -0.14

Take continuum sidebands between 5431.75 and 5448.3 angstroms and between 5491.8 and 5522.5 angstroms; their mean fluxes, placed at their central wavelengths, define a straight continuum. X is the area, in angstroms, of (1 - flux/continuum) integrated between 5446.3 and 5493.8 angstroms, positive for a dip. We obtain 0.4 angstroms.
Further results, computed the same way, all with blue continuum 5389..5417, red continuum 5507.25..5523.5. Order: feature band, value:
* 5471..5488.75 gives 0.2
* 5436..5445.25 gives -0.9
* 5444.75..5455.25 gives 0.5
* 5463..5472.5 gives -0.1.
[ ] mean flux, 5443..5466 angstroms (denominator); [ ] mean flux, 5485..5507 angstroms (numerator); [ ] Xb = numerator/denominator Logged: 1.03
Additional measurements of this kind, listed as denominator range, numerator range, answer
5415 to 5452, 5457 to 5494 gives 1.00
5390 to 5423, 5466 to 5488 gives 1.02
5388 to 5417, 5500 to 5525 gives 1.05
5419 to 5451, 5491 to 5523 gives 1.03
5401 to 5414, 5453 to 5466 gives 1.07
